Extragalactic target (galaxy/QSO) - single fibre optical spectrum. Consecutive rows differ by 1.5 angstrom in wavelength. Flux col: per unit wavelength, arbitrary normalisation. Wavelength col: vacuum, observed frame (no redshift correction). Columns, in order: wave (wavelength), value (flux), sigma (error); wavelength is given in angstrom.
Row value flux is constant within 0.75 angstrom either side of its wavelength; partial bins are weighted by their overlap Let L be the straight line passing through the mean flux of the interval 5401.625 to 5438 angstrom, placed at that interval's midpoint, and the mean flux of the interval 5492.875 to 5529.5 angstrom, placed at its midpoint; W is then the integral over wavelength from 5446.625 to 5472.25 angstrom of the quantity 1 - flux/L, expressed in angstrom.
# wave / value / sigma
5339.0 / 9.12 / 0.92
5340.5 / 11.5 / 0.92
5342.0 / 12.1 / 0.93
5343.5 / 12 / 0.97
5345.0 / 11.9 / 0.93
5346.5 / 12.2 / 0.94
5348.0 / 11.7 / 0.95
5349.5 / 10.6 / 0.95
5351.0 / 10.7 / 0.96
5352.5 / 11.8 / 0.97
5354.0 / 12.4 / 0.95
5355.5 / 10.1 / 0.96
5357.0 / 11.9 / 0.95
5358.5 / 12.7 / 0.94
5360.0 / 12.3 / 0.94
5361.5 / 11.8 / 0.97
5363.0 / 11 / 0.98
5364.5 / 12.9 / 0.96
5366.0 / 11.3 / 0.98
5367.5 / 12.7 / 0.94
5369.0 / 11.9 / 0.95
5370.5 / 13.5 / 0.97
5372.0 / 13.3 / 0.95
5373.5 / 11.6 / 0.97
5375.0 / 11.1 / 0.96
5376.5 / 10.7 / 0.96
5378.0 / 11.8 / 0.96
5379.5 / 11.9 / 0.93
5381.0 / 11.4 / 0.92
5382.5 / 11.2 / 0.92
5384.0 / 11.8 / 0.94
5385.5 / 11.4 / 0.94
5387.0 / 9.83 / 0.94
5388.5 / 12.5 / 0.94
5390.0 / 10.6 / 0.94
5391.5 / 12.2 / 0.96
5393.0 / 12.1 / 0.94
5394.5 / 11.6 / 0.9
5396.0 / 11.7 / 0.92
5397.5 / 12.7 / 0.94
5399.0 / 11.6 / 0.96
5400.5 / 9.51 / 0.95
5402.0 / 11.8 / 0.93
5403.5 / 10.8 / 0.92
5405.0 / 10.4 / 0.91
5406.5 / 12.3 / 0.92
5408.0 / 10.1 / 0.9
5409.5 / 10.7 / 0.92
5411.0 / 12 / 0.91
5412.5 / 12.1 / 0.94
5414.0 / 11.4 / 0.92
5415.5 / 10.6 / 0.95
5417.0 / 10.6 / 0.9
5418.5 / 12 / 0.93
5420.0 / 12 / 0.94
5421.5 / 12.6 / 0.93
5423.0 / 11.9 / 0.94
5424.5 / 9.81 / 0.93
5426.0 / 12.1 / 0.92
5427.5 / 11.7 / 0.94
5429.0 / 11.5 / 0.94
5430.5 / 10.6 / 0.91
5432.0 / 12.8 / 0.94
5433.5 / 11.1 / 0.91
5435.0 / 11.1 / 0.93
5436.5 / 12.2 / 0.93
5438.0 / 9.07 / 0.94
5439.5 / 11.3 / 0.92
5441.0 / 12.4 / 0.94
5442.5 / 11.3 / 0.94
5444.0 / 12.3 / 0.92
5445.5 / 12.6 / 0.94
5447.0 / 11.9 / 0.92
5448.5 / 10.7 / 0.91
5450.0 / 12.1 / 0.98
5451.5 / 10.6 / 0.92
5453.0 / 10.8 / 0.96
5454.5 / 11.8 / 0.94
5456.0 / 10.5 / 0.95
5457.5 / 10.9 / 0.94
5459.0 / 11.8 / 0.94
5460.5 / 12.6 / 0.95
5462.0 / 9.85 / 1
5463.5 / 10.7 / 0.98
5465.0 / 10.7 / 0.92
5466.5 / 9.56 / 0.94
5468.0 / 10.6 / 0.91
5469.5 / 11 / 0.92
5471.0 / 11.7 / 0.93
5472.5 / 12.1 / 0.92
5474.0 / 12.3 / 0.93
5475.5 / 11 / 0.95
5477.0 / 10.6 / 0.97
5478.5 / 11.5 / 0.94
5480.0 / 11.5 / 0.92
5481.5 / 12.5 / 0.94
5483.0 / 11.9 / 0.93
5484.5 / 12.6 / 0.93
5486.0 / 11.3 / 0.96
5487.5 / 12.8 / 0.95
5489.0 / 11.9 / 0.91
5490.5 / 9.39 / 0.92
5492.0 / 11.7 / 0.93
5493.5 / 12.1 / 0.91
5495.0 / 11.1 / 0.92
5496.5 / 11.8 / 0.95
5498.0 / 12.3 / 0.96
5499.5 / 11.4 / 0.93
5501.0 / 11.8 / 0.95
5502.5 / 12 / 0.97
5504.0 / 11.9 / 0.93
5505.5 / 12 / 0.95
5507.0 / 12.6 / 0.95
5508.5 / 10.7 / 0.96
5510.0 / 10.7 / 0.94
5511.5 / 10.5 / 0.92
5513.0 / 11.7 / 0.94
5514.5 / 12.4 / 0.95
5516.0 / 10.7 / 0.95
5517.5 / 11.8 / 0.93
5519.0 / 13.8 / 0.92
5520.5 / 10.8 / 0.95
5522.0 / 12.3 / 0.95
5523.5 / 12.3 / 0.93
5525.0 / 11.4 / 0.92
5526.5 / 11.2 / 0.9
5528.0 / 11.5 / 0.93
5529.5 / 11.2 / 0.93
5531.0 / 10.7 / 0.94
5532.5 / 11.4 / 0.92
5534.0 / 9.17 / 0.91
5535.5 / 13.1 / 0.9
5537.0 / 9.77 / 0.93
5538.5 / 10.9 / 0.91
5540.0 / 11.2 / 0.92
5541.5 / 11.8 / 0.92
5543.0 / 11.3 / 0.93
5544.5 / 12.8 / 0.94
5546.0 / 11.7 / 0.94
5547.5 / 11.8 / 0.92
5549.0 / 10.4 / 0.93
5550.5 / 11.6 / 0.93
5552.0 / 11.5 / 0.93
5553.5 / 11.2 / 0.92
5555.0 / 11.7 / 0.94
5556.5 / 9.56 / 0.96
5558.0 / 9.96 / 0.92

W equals 1.01 angstrom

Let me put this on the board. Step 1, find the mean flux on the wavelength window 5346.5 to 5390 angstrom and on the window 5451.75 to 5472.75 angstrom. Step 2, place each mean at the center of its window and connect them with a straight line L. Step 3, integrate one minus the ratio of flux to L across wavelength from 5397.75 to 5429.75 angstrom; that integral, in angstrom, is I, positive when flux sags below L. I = 0.08 angstrom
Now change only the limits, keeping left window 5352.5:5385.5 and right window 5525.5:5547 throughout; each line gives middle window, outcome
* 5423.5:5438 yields 0.4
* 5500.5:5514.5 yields -0.3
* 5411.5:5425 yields 0.2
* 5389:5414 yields 0.7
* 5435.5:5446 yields 0.0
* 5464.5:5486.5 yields 0.2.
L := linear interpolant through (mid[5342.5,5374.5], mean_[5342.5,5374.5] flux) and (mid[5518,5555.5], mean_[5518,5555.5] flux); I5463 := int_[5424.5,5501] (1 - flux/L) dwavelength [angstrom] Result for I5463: 1.5 angstrom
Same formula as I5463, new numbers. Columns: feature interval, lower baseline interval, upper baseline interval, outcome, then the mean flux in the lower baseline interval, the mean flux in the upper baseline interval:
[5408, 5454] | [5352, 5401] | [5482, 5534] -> 0.9 angstrom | 11.7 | 11.6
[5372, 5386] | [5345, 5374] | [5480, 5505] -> 0.4 angstrom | 11.9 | 11.8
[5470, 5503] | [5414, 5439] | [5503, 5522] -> -0.3 angstrom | 11.4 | 11.7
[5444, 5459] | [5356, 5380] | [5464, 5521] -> 0.4 angstrom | 12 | 11.5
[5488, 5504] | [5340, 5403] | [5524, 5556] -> -0.3 angstrom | 11.7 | 11.3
